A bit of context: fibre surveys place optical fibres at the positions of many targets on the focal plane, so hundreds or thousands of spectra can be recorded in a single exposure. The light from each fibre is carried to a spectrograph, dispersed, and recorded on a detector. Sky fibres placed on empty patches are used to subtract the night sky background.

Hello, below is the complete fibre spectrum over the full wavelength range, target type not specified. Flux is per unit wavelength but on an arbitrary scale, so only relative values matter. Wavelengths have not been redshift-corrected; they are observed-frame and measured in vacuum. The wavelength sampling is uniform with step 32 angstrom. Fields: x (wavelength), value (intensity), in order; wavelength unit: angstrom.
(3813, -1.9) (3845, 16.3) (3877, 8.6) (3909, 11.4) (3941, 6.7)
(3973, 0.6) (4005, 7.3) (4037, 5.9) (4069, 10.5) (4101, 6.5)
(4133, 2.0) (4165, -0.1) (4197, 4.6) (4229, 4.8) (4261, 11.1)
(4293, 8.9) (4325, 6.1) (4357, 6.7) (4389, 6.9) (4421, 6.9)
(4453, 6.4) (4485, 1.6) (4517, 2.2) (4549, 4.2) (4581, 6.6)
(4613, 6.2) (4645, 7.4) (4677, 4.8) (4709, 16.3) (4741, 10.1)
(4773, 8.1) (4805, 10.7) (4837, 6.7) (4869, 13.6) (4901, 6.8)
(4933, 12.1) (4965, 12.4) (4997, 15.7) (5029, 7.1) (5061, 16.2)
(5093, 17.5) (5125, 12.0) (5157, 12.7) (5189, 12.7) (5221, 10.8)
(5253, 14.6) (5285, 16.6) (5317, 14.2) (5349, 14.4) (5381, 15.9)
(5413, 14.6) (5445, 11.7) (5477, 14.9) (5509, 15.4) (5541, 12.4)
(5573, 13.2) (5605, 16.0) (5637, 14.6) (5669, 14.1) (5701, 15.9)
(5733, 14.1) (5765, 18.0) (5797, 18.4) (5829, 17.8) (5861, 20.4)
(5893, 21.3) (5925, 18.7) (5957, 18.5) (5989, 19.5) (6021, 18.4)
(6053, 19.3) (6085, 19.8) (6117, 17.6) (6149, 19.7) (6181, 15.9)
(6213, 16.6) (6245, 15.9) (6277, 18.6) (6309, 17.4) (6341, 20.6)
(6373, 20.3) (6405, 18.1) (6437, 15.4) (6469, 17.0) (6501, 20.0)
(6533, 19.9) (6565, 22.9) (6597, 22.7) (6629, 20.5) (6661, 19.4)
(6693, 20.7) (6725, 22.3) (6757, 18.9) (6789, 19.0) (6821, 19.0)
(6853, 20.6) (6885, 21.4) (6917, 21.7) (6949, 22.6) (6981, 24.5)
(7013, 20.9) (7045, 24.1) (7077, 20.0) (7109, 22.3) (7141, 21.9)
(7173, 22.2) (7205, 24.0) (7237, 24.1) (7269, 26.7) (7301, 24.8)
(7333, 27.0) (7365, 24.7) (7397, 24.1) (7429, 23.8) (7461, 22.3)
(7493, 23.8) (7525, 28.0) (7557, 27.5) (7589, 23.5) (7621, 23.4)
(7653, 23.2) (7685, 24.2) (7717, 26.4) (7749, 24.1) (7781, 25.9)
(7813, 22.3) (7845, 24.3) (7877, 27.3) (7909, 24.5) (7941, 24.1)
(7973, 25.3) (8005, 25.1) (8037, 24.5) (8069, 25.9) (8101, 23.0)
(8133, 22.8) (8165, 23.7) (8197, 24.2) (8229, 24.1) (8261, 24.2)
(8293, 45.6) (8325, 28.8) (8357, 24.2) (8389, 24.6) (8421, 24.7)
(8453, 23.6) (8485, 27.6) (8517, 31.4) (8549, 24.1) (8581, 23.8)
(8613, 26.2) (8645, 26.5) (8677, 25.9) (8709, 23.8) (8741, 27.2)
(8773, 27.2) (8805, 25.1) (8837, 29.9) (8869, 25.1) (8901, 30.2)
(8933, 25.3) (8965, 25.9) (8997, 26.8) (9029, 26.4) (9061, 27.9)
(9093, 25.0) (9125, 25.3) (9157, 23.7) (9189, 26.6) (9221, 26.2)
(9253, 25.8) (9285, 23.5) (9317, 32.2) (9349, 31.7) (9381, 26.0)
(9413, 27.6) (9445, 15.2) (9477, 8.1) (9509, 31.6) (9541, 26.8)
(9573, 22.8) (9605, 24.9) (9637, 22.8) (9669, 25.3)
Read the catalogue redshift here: 0.27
